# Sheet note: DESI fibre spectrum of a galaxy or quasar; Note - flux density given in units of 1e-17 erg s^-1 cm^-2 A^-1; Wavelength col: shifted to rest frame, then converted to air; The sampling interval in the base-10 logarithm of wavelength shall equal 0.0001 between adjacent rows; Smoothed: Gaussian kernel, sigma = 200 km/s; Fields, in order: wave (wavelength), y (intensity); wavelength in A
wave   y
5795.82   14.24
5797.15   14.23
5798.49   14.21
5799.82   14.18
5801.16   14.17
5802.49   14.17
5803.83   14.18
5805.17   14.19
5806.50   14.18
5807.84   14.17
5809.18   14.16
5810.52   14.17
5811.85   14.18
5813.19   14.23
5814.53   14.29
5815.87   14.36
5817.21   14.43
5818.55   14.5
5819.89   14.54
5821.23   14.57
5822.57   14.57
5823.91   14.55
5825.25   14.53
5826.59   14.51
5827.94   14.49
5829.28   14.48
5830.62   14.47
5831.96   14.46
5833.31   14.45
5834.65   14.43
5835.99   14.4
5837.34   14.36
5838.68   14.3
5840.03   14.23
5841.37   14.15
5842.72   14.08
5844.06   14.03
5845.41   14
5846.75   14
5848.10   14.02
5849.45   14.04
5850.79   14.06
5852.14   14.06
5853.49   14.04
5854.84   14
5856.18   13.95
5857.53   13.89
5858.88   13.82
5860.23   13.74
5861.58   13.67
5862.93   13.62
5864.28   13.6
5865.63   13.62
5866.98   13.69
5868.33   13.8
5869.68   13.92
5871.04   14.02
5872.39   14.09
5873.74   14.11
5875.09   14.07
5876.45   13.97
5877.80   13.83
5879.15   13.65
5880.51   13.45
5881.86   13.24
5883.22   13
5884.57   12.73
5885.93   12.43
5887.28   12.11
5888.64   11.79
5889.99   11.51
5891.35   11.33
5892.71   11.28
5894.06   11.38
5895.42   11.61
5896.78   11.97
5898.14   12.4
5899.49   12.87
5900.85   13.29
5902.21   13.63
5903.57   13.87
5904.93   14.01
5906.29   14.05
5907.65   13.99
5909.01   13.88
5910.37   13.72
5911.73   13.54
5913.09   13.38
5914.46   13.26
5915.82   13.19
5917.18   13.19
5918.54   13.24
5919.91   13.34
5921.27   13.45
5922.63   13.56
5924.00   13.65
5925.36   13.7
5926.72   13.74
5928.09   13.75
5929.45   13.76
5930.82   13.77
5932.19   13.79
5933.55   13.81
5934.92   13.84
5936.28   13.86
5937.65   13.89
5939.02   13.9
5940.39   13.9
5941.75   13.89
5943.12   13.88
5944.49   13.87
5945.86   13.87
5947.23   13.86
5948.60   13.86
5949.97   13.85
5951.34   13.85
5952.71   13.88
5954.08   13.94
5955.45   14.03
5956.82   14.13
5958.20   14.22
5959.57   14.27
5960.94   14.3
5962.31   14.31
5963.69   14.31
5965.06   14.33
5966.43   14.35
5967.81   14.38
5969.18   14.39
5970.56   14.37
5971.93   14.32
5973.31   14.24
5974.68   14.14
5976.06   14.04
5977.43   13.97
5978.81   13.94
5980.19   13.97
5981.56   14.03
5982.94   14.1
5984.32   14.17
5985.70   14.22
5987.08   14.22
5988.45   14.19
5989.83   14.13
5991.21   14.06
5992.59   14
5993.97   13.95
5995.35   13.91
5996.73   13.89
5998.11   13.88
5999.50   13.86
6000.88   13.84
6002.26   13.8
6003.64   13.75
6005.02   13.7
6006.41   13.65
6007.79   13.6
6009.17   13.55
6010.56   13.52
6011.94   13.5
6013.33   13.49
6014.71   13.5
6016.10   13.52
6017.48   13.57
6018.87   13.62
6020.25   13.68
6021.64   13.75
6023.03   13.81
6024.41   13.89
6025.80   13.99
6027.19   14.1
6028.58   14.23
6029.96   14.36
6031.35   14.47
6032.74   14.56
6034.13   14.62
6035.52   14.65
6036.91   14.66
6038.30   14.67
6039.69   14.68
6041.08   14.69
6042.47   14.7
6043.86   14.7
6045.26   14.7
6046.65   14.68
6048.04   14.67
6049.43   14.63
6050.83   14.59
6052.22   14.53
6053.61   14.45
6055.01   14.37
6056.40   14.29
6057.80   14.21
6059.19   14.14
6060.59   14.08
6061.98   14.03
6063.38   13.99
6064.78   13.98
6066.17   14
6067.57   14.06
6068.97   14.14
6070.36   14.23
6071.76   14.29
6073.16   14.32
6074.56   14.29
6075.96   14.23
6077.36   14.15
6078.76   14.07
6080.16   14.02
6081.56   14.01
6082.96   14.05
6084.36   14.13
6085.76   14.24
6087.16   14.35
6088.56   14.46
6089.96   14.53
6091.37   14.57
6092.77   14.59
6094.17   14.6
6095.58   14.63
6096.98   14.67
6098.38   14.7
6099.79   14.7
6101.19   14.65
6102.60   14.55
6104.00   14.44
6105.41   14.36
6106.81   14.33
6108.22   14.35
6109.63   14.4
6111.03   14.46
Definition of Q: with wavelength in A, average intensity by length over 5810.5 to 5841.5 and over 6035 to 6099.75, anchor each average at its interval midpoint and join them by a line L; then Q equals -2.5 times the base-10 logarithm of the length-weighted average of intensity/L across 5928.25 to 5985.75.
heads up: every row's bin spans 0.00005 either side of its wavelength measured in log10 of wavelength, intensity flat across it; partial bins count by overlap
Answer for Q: 0.03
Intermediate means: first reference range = 14.4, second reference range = 14.4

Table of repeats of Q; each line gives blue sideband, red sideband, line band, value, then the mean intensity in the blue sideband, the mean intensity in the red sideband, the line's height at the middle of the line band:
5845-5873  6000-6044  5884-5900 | 0.17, 13.9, 14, 13.9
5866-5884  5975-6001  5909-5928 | 0.03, 13.7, 14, 13.9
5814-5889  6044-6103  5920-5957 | 0.02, 14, 14.3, 14.1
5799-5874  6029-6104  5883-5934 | 0.09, 14.2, 14.4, 14.2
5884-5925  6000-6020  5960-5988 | -0.06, 12.9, 13.6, 13.4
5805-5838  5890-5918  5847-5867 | -0.01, 14.4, 13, 13.8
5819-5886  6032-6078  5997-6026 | 0.05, 14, 14.4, 14.3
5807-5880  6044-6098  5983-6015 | 0.03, 14.1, 14.3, 14.3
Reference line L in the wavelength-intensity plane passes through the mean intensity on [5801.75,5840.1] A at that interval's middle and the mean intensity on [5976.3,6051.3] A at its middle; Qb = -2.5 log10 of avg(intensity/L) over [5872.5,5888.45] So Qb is 0.08 mag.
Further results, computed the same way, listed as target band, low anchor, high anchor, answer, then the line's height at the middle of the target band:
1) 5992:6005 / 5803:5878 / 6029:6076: 0.04 mag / 14.3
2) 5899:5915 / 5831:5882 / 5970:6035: 0.03 mag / 14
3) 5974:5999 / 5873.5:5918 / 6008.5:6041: -0.02 mag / 13.7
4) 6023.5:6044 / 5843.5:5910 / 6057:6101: -0.03 mag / 14.1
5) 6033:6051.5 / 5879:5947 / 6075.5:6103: -0.04 mag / 14.1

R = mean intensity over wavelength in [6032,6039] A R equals 14.6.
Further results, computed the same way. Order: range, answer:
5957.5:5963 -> 14.3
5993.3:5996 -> 13.9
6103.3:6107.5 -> 14.4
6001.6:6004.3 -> 13.8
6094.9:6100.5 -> 14.7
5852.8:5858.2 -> 14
